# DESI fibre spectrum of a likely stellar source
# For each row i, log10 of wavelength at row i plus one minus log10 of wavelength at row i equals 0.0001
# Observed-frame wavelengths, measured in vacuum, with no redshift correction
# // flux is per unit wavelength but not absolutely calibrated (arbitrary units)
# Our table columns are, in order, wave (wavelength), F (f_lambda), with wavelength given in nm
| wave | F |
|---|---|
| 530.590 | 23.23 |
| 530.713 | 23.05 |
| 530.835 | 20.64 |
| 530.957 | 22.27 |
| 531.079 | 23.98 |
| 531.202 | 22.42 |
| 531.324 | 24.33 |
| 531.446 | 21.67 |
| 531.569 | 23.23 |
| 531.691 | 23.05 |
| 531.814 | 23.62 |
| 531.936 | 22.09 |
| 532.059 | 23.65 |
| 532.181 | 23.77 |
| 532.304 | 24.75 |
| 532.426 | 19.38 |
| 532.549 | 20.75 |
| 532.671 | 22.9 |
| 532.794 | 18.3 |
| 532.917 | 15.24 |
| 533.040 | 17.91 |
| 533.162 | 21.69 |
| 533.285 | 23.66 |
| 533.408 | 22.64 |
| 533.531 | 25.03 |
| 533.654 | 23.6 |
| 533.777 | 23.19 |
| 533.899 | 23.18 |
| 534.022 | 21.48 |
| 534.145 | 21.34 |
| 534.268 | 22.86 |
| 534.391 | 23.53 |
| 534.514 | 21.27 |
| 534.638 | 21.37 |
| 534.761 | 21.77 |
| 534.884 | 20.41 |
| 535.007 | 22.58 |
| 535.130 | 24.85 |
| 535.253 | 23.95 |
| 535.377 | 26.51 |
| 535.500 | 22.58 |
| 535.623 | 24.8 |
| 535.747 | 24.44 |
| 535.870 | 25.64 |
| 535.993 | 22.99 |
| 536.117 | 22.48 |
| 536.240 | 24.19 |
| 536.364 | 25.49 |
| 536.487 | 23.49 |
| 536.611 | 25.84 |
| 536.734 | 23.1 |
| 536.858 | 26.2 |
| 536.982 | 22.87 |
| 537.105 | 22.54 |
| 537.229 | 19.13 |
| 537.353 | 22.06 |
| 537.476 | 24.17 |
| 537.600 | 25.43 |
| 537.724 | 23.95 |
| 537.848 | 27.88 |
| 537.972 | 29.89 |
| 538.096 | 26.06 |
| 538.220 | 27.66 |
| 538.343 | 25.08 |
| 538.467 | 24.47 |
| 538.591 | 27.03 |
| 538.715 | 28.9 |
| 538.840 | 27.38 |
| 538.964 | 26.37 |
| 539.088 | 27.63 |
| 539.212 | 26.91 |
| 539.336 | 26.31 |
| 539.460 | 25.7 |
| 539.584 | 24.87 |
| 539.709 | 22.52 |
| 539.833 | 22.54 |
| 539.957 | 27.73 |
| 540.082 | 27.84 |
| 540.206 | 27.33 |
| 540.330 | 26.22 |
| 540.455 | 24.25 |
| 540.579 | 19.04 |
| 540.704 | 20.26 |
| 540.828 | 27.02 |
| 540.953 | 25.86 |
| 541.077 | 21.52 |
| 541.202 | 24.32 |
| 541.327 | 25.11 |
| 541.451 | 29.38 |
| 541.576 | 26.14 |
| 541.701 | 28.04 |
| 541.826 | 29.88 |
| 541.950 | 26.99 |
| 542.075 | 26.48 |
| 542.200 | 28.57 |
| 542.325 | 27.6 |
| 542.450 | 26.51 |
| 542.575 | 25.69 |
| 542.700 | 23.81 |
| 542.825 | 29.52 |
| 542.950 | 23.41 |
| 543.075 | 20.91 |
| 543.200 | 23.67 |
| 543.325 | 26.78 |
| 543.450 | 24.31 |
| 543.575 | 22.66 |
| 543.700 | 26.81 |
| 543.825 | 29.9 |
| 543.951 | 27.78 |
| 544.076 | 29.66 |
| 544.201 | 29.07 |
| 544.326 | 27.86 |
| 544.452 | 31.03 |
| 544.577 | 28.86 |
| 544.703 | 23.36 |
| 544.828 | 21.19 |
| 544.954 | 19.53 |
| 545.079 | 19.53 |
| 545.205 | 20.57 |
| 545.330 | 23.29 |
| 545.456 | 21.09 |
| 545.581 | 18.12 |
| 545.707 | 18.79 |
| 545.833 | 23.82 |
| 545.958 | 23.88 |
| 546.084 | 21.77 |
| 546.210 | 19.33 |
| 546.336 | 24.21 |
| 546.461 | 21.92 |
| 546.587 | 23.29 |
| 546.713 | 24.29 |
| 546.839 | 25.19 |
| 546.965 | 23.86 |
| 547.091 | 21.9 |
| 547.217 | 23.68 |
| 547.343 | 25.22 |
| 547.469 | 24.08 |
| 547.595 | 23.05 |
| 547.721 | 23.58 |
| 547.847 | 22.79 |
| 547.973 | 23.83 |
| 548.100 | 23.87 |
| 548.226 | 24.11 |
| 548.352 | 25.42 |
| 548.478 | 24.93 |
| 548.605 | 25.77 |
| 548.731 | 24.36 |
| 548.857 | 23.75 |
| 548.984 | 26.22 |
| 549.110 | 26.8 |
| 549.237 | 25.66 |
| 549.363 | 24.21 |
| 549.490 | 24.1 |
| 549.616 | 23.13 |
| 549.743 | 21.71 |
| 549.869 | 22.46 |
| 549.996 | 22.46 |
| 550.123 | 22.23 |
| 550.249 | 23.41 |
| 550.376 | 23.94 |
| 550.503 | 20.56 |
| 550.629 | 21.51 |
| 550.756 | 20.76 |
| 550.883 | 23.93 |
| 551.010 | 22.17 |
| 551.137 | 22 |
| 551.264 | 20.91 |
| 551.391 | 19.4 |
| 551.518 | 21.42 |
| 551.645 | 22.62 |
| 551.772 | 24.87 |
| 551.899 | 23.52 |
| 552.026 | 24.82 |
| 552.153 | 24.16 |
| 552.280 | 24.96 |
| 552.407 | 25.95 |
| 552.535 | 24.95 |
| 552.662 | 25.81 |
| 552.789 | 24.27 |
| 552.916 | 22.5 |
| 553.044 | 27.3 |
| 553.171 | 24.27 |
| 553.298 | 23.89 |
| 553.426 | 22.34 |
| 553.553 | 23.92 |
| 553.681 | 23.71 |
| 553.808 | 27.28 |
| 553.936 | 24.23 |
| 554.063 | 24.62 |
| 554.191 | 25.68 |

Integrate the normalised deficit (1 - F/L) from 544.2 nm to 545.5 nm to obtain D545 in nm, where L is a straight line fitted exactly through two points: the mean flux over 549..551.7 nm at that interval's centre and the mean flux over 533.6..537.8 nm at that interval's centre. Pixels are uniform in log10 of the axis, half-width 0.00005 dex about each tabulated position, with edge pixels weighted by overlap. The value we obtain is -0.06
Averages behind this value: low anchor 23.3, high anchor 22.7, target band 23.9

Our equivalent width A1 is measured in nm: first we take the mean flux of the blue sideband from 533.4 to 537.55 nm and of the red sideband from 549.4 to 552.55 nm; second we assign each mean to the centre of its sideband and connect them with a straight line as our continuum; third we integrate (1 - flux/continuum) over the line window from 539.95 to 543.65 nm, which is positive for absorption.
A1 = -0.39 nm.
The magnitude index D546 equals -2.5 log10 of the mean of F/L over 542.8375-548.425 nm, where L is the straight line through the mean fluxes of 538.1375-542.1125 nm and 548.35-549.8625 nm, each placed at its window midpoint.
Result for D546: 0.05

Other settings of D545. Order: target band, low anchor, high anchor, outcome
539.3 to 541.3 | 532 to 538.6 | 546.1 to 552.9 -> -0.100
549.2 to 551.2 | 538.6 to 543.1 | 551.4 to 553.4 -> 0.145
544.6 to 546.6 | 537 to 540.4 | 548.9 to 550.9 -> 0.217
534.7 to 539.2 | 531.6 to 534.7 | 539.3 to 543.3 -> -0.209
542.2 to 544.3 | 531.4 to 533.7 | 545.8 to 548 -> -0.300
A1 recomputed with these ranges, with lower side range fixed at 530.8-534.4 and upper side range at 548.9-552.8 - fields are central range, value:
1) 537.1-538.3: -0.13 nm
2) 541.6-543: -0.25 nm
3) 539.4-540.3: -0.11 nm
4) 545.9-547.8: -0.01 nm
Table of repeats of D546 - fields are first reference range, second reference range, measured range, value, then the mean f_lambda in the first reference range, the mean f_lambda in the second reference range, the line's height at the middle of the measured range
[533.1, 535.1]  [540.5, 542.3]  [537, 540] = -0.046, 22.5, 25.6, 24.4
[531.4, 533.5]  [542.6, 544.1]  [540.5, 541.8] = 0.004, 21.7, 25.7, 24.9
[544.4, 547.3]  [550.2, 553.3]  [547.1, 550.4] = -0.045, 22.7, 23.3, 23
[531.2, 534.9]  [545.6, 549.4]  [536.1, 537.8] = -0.055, 22.1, 23.7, 22.5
